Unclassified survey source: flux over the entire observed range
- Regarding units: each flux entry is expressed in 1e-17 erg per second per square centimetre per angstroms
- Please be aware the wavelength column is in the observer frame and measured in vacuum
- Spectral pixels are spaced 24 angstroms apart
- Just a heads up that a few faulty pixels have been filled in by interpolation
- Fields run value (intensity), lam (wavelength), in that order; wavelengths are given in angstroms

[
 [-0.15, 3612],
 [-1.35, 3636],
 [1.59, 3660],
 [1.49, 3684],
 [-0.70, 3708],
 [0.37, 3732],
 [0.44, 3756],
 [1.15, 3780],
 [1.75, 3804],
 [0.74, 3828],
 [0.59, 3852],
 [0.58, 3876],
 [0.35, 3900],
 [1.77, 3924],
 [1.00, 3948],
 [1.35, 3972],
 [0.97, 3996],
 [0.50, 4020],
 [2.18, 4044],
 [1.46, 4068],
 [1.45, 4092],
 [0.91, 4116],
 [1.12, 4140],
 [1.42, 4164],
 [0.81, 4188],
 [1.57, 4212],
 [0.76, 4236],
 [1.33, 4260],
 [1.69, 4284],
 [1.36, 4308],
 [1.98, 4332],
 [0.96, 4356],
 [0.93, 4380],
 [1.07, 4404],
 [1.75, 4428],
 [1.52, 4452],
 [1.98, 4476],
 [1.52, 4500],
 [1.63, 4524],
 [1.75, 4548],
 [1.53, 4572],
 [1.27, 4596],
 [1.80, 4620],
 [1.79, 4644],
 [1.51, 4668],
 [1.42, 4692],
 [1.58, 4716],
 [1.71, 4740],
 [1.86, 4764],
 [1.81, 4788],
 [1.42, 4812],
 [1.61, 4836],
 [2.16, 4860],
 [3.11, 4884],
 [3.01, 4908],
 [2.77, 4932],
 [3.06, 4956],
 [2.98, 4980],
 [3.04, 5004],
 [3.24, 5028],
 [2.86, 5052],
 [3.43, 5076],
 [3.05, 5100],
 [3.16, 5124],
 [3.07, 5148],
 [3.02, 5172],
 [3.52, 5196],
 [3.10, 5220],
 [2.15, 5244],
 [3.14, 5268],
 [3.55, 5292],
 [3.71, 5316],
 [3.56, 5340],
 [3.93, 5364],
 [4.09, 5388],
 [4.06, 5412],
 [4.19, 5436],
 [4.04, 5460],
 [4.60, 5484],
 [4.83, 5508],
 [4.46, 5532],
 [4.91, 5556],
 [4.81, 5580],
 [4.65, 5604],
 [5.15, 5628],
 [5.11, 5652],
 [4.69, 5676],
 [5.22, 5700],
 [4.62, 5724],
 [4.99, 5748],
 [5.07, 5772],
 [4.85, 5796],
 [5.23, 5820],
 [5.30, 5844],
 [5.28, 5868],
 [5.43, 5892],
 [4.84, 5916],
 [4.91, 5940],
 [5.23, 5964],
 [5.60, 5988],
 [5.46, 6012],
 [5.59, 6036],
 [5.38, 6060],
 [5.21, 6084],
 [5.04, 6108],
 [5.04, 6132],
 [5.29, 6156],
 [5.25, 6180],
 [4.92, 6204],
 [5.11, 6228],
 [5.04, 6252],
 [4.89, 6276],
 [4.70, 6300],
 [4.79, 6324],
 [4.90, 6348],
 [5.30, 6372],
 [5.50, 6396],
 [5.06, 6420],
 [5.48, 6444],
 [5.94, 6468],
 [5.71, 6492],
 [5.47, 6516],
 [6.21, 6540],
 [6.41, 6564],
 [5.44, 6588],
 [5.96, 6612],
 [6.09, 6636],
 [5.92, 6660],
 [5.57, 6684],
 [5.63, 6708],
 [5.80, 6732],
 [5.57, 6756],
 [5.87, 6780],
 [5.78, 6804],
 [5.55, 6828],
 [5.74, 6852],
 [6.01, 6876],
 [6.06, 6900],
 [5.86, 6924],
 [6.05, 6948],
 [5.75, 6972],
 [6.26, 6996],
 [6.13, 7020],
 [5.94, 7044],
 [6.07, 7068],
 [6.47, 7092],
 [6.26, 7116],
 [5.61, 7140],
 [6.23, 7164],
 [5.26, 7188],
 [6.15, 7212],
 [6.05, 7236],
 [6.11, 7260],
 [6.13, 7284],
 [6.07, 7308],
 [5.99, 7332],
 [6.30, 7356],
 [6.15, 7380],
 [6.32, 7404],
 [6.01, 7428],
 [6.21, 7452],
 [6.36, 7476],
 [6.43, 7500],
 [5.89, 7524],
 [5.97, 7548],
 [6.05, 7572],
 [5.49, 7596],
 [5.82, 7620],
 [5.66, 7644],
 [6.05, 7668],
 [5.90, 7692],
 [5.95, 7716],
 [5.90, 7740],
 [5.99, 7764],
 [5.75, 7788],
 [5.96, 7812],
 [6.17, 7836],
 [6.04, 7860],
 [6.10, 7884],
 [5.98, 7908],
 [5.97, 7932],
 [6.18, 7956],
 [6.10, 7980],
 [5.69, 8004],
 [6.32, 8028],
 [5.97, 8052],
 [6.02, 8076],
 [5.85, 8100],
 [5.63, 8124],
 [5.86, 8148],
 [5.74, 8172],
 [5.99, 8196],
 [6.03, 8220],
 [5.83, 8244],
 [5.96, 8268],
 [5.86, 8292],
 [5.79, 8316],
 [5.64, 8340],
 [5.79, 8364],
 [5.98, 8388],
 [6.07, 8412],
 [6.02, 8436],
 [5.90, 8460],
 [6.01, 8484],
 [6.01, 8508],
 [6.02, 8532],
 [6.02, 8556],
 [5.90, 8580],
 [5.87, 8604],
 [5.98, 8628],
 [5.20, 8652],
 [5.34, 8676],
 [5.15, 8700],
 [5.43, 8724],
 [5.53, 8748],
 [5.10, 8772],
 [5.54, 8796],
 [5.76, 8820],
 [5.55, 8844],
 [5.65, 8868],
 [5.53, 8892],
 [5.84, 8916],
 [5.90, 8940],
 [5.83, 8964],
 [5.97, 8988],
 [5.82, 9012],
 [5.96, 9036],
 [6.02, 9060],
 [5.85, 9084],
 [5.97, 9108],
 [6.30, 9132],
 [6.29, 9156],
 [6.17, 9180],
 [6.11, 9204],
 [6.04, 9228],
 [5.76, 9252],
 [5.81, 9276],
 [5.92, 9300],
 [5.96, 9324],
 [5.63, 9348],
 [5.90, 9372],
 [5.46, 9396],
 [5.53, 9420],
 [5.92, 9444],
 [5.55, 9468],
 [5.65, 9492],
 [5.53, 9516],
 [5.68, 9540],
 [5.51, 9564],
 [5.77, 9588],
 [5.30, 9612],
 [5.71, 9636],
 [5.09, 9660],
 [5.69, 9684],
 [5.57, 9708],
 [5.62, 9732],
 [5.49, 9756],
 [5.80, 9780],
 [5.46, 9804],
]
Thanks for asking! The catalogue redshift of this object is 0.220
